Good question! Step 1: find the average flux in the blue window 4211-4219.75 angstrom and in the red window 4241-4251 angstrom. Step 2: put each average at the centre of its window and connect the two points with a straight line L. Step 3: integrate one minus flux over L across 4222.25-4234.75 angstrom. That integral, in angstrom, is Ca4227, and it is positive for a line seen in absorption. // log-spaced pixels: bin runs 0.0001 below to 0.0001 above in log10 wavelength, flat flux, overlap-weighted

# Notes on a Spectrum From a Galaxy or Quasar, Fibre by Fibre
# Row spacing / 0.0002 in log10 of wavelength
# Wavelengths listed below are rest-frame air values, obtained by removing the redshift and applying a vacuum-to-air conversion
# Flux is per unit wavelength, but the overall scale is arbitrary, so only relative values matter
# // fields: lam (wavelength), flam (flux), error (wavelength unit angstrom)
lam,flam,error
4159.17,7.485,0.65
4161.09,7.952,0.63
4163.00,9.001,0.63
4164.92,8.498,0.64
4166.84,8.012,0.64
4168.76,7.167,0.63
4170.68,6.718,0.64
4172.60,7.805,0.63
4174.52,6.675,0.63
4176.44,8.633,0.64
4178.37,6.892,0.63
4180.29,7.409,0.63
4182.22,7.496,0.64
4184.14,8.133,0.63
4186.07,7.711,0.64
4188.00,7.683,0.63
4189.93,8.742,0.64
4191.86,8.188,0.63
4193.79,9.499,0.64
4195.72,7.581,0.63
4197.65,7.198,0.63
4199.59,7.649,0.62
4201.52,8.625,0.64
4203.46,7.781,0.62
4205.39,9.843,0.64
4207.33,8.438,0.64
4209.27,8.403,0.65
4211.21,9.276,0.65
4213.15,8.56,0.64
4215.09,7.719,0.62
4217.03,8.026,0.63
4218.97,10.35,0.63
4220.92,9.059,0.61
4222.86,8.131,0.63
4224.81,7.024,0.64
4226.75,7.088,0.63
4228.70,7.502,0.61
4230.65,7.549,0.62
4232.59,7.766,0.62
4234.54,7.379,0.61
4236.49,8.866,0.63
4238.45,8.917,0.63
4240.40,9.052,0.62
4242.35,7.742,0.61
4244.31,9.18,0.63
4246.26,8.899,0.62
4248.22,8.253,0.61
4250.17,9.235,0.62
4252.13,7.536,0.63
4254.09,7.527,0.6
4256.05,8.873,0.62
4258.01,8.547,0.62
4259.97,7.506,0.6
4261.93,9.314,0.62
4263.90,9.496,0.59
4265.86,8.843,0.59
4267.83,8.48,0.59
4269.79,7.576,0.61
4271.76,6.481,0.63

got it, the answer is 1.7 angstrom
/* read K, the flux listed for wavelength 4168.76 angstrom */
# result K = 7.167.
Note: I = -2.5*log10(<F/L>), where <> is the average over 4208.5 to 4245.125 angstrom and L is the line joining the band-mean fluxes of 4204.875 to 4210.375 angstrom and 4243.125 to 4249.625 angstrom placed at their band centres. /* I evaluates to 0.06 mag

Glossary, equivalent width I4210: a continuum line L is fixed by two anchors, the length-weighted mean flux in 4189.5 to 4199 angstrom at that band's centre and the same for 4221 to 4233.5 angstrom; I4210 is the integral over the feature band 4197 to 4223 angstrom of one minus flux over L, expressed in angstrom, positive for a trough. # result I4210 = -2.0 angstrom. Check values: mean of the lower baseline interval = 8.19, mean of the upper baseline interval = 7.62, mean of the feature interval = 8.53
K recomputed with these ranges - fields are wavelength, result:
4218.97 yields 10.35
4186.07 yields 7.711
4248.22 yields 8.253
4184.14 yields 8.133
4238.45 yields 8.917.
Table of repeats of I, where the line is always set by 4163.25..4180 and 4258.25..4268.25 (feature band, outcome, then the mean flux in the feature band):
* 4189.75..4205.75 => -0.05 mag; 8.27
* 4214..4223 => -0.07 mag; 8.71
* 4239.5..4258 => 0.01 mag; 8.48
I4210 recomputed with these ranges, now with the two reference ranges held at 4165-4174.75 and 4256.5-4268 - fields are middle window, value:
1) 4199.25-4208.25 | -0.7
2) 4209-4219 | -0.7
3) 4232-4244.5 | 0.0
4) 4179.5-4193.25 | -0.5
